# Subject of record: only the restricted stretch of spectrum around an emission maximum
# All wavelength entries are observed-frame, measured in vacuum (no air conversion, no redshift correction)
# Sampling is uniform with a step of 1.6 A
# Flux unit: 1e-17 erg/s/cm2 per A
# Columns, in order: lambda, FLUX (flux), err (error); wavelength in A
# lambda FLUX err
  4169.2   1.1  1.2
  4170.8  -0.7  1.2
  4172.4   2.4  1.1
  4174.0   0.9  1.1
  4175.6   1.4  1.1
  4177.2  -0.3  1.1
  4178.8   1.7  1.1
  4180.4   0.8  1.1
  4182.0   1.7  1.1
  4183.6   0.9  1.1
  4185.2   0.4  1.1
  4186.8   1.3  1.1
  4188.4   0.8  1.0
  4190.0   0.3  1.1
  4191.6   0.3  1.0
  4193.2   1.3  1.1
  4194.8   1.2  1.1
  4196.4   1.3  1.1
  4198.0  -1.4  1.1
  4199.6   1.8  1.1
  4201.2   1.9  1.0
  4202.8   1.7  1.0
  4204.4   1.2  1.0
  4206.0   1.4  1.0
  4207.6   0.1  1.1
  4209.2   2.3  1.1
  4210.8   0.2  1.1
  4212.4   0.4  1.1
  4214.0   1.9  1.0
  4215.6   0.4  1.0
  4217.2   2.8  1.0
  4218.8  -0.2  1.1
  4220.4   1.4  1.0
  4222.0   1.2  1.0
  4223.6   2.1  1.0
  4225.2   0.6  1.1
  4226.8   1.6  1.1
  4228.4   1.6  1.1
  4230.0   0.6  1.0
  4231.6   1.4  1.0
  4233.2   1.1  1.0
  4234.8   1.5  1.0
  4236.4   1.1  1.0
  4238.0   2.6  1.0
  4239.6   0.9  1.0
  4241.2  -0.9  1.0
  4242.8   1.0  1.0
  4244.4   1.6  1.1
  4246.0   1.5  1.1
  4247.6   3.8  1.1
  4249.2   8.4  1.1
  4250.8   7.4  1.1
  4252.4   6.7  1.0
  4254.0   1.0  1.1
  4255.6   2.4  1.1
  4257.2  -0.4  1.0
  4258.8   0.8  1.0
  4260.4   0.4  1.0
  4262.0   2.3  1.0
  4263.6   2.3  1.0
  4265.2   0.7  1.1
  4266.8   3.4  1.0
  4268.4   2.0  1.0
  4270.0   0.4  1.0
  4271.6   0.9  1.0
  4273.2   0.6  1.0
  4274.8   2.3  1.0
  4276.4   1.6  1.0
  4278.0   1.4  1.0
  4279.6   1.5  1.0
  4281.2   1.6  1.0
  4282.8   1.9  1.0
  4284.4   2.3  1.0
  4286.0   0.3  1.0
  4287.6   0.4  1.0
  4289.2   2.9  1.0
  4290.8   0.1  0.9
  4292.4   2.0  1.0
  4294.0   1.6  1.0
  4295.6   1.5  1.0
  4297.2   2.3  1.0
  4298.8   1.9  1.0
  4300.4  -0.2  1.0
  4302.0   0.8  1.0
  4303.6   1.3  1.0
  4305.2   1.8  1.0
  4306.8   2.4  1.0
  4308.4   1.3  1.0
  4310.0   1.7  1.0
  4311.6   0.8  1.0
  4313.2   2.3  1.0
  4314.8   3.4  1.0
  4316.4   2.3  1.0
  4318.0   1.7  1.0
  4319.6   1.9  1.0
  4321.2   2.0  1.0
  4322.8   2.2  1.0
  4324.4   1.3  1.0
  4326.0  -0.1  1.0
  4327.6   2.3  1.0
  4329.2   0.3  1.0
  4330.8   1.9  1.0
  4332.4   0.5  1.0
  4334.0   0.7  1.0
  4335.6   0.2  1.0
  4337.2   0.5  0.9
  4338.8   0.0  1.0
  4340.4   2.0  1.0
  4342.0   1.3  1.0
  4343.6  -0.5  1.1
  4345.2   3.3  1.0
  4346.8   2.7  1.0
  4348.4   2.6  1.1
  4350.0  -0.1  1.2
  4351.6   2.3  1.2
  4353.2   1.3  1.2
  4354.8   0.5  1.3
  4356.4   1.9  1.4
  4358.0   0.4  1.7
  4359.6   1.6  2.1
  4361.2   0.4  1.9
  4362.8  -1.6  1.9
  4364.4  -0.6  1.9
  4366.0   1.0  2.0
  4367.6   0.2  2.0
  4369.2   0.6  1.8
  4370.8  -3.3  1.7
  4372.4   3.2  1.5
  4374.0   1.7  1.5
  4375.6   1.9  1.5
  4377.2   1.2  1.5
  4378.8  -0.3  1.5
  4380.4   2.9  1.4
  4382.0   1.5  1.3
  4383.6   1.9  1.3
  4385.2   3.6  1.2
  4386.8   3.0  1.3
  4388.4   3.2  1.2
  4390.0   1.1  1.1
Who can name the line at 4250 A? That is [O II] 3727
